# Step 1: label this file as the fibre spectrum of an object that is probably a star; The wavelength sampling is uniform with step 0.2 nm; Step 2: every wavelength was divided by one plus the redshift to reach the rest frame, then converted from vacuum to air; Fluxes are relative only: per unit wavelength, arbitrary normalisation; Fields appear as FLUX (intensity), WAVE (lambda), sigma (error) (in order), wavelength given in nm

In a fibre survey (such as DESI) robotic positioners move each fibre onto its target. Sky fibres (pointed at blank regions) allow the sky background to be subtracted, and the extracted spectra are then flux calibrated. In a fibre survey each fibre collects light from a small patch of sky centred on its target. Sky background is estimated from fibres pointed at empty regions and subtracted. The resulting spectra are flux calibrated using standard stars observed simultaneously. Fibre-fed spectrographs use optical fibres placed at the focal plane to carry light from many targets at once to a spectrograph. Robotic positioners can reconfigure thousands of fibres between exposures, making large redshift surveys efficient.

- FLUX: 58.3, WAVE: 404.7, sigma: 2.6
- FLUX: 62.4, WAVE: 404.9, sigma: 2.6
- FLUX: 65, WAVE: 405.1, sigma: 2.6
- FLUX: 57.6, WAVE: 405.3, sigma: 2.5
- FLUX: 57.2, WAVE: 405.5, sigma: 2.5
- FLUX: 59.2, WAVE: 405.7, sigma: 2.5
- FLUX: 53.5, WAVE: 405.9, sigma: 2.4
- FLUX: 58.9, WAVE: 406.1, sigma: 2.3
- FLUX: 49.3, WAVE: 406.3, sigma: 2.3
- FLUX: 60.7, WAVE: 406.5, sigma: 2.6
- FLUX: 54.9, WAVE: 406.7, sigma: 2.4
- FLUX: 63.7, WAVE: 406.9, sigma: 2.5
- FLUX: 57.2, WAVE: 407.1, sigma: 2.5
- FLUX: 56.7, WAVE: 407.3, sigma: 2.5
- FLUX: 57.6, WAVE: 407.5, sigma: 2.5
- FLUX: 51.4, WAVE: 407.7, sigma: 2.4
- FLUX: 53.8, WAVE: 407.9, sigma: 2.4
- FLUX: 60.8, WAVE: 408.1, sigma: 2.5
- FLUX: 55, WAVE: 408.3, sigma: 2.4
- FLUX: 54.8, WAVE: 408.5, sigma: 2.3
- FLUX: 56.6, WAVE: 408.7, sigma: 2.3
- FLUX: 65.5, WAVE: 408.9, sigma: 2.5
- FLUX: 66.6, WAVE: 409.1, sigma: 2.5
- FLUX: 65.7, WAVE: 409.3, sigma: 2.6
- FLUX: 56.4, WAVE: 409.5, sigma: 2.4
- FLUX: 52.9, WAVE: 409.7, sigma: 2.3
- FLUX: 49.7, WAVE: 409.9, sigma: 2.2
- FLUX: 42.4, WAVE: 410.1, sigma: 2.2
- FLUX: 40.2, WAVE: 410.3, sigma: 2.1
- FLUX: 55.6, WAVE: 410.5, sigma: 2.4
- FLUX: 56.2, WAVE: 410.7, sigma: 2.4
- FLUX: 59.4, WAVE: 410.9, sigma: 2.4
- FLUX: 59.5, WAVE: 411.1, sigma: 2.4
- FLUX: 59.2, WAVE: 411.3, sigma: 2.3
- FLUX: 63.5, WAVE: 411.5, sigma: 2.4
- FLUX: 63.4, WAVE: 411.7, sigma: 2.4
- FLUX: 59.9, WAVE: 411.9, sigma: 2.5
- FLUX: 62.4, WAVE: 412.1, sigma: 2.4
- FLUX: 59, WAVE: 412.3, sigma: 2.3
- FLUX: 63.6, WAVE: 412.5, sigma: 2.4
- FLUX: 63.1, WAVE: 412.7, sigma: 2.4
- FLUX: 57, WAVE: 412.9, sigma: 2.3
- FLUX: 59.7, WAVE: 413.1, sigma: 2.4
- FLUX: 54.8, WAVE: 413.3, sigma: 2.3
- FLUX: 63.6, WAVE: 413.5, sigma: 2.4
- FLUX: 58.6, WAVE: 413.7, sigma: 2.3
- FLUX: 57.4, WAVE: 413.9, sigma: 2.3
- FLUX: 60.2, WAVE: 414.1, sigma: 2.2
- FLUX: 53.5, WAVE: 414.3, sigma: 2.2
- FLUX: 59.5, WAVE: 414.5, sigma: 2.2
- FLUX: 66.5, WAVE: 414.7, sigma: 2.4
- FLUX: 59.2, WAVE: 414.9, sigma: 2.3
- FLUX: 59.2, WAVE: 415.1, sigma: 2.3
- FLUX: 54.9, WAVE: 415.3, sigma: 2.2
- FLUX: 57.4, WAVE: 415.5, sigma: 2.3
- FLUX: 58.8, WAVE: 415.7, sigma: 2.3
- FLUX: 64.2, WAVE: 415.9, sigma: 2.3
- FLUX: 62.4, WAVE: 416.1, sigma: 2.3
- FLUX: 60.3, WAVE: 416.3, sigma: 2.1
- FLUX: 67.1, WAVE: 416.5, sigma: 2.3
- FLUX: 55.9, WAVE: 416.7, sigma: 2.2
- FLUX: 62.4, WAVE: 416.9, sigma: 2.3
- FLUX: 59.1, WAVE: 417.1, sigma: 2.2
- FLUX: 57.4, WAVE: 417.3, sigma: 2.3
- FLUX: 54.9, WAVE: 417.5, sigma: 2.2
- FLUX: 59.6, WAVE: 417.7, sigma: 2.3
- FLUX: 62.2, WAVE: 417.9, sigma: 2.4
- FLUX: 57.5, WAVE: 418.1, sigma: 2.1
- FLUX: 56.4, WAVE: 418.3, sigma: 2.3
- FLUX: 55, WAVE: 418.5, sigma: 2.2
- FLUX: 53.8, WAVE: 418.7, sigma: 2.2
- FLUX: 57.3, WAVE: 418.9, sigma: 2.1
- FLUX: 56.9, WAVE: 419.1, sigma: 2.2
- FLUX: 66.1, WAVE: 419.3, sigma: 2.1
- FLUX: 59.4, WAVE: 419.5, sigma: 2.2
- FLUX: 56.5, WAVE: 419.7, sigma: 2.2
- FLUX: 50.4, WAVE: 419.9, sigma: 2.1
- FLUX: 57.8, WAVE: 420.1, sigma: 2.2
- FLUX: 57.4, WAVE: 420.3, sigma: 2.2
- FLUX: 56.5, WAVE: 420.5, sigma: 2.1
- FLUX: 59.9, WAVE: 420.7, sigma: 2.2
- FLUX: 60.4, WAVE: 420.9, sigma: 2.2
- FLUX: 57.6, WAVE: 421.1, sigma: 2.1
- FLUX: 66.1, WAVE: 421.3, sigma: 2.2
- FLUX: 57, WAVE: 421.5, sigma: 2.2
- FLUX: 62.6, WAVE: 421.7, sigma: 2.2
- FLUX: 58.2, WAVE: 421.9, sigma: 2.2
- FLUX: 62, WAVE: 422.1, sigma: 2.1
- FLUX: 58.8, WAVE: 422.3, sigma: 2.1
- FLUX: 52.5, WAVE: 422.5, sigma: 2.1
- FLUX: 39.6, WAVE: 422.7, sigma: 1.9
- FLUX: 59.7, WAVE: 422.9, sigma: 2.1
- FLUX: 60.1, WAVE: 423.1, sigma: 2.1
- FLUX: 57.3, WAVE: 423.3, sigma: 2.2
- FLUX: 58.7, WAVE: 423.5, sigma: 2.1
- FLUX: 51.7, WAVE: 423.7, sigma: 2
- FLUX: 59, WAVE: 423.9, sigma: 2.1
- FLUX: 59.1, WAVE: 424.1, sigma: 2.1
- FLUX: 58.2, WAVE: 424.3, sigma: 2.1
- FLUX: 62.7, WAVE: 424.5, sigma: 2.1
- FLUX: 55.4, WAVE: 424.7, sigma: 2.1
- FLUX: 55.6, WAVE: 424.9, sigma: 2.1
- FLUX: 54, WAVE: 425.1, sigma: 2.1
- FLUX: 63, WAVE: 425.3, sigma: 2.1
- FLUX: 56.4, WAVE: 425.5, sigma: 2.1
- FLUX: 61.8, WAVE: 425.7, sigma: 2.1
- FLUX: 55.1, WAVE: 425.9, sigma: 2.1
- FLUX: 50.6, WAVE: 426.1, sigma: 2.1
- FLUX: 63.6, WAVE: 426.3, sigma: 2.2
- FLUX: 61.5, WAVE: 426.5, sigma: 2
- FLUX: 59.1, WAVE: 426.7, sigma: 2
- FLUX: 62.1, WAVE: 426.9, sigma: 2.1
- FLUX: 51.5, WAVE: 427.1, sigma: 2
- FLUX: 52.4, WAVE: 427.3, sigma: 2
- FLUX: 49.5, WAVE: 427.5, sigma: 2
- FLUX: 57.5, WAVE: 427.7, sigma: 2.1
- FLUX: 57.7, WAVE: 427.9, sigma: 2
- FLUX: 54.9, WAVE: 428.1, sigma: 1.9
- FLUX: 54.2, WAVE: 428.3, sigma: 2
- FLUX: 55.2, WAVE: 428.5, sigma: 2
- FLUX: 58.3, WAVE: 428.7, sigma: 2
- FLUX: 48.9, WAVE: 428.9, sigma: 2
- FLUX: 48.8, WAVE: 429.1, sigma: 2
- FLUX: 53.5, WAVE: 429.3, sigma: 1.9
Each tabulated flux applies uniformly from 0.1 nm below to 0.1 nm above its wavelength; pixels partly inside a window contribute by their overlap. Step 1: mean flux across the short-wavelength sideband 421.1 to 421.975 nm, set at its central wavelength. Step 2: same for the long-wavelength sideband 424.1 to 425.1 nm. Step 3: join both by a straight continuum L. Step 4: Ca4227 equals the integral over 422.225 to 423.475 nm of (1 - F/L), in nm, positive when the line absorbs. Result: 0.10 nm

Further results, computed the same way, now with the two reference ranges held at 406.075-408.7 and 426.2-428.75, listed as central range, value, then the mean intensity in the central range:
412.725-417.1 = -0.24 nm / 59.7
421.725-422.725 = 0.01 nm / 55.9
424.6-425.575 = 0.00 nm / 56.9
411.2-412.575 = -0.12 nm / 61.5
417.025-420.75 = -0.06 nm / 57.5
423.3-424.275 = -0.01 nm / 57.2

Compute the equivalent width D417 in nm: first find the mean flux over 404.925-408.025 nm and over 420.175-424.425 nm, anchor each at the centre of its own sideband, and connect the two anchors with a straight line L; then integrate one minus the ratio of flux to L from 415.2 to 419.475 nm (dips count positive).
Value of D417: -0.106 nm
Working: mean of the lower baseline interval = 57.3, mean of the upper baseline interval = 57.8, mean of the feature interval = 59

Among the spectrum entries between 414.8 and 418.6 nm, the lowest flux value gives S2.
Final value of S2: 54.9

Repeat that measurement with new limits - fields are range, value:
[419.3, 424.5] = 39.6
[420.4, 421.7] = 56.5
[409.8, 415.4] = 40.2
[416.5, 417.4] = 55.9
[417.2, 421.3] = 50.4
